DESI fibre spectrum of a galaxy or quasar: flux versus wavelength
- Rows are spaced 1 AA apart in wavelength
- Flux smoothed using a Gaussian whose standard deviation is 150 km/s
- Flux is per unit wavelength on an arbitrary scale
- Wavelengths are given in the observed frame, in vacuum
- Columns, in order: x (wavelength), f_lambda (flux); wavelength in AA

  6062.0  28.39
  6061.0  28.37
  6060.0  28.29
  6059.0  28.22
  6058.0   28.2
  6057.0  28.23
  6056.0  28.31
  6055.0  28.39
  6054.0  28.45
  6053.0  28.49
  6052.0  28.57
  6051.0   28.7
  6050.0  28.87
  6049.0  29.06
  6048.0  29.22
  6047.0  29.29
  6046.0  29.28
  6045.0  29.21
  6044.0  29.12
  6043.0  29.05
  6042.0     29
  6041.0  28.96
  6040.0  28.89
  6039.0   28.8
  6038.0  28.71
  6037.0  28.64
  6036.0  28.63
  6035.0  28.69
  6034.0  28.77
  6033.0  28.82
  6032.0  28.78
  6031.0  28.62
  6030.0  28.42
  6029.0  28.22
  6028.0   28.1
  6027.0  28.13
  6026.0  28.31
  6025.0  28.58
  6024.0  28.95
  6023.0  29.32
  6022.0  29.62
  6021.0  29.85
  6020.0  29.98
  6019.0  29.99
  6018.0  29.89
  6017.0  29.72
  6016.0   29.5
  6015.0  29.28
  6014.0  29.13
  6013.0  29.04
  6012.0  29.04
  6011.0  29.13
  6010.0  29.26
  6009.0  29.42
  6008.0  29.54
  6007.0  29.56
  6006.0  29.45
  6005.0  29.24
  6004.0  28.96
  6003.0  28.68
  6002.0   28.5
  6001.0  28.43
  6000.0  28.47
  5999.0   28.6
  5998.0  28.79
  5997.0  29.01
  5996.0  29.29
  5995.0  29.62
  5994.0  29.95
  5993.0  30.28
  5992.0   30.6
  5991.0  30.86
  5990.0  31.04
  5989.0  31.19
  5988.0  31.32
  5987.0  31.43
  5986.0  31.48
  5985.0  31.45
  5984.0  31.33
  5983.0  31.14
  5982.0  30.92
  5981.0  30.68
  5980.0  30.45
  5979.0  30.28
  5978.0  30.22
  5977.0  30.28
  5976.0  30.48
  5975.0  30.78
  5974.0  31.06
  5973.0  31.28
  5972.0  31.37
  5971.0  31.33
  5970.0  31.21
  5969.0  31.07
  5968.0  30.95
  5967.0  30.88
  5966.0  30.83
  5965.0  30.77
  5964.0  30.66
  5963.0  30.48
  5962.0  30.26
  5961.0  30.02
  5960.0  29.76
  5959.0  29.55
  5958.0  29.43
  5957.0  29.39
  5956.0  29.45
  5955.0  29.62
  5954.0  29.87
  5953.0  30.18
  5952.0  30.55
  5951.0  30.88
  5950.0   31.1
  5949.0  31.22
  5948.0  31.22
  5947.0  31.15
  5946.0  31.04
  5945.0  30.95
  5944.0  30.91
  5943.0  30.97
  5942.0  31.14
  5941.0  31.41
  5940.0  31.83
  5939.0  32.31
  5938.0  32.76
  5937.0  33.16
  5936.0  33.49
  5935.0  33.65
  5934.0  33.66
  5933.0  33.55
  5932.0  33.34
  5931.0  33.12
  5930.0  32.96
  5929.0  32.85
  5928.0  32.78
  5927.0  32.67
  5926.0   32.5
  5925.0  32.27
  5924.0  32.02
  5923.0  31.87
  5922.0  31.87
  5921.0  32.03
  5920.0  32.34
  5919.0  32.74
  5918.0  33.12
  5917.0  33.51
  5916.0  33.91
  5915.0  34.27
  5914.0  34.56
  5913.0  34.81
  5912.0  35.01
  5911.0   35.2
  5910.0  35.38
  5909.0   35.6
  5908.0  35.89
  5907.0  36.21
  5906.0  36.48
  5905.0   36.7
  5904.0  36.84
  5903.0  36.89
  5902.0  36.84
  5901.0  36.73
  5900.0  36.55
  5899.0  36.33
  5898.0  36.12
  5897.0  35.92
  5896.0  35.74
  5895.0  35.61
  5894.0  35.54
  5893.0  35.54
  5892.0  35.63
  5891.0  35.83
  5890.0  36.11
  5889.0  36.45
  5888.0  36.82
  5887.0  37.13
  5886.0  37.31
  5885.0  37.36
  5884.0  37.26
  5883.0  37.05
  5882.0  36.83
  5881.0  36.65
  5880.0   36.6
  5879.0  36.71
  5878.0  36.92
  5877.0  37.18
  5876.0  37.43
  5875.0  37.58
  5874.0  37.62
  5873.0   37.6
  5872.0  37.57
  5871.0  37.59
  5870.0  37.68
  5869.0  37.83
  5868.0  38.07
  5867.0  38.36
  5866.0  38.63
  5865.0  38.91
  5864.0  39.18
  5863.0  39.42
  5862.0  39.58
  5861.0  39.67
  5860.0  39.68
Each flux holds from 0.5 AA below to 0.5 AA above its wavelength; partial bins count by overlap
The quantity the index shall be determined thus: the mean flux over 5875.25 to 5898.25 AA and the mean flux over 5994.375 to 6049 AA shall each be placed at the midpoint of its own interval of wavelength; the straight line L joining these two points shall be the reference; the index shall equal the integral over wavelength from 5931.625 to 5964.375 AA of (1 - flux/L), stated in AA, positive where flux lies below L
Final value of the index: 1.9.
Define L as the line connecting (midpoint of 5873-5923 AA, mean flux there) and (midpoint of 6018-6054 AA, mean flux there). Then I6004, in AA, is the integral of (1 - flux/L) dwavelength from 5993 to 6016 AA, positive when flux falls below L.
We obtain 1.0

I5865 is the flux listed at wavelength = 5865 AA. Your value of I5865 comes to 38.91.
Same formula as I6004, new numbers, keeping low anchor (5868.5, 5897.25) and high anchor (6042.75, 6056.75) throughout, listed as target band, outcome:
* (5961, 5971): 0.6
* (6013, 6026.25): 0.4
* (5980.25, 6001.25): 0.9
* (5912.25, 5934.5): 1.2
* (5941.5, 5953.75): 1.0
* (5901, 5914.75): -0.1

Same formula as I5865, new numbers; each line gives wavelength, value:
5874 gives 37.62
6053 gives 28.49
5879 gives 36.71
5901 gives 36.73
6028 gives 28.1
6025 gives 28.58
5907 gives 36.21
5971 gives 31.33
